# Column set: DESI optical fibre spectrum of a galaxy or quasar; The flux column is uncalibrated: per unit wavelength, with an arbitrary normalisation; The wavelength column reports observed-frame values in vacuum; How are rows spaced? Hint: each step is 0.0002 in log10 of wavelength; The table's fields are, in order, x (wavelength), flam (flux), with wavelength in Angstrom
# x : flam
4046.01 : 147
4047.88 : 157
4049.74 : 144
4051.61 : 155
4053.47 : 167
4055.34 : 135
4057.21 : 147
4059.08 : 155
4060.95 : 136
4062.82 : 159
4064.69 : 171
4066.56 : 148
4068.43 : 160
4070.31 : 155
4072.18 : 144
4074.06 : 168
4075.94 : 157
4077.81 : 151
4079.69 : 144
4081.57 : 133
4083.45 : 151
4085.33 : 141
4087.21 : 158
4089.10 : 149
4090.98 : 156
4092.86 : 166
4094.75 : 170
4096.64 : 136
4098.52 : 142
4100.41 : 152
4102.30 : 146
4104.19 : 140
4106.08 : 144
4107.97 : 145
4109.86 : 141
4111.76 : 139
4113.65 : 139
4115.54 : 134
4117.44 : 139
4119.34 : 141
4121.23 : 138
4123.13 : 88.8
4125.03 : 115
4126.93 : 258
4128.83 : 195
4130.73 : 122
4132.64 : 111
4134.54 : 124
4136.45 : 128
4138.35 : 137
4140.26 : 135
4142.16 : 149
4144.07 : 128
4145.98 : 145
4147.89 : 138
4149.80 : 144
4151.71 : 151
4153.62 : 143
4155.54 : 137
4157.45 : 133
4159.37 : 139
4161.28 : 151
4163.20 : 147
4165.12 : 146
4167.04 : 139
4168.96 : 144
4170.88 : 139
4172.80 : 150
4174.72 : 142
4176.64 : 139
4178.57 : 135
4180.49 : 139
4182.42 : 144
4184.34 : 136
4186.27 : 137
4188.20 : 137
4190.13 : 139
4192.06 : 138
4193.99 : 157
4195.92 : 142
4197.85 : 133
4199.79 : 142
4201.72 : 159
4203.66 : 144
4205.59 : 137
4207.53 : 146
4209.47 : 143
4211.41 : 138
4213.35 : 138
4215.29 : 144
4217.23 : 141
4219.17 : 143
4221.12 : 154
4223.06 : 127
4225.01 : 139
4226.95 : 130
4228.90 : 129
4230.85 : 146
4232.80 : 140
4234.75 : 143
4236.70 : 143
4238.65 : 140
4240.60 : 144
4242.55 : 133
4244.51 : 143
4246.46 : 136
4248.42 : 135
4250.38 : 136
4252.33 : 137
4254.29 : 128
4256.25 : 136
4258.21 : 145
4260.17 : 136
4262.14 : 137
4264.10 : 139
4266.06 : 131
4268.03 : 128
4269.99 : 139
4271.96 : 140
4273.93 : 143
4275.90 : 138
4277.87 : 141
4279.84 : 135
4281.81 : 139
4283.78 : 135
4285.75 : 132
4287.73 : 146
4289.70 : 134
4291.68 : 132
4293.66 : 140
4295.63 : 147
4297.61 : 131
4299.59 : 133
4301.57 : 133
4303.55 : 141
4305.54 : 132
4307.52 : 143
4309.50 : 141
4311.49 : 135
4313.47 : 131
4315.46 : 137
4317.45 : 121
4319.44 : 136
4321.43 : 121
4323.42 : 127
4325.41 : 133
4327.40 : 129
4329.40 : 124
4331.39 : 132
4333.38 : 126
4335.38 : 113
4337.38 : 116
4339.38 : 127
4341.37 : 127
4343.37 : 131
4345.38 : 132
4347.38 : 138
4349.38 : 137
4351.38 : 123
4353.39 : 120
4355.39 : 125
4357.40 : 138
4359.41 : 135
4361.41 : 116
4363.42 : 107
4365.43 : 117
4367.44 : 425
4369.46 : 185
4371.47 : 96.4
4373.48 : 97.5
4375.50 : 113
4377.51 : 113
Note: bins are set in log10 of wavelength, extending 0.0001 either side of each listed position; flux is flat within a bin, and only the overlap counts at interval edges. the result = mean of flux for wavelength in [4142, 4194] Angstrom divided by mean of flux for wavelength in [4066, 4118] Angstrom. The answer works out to 0.95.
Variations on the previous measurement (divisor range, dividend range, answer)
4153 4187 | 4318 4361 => 0.91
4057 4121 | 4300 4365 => 0.87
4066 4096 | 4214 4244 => 0.91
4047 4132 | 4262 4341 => 0.89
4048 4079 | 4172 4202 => 0.92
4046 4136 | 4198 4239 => 0.95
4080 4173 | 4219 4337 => 0.94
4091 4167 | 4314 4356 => 0.89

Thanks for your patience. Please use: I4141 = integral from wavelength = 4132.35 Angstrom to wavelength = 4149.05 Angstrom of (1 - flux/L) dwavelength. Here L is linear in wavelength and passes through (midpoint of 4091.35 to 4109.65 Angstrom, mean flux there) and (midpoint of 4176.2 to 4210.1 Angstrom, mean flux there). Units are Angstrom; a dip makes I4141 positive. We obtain 1.4 Angstrom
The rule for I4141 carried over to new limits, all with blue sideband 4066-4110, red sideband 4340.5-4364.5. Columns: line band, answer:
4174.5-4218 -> -0.2 Angstrom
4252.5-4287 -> -0.6 Angstrom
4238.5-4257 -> 0.0 Angstrom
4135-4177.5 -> 1.0 Angstrom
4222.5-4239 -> 0.0 Angstrom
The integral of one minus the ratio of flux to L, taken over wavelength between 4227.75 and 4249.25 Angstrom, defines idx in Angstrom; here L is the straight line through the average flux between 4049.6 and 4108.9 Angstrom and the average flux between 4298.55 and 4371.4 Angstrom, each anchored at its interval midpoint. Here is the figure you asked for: 0.5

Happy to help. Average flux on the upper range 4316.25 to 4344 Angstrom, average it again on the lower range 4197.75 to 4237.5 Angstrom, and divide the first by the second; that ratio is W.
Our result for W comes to 0.9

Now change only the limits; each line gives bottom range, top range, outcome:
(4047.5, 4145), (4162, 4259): 0.96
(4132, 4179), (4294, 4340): 0.94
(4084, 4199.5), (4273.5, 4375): 0.96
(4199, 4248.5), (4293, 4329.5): 0.95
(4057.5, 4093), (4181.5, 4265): 0.92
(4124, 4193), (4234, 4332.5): 0.95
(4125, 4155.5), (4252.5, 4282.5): 0.94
